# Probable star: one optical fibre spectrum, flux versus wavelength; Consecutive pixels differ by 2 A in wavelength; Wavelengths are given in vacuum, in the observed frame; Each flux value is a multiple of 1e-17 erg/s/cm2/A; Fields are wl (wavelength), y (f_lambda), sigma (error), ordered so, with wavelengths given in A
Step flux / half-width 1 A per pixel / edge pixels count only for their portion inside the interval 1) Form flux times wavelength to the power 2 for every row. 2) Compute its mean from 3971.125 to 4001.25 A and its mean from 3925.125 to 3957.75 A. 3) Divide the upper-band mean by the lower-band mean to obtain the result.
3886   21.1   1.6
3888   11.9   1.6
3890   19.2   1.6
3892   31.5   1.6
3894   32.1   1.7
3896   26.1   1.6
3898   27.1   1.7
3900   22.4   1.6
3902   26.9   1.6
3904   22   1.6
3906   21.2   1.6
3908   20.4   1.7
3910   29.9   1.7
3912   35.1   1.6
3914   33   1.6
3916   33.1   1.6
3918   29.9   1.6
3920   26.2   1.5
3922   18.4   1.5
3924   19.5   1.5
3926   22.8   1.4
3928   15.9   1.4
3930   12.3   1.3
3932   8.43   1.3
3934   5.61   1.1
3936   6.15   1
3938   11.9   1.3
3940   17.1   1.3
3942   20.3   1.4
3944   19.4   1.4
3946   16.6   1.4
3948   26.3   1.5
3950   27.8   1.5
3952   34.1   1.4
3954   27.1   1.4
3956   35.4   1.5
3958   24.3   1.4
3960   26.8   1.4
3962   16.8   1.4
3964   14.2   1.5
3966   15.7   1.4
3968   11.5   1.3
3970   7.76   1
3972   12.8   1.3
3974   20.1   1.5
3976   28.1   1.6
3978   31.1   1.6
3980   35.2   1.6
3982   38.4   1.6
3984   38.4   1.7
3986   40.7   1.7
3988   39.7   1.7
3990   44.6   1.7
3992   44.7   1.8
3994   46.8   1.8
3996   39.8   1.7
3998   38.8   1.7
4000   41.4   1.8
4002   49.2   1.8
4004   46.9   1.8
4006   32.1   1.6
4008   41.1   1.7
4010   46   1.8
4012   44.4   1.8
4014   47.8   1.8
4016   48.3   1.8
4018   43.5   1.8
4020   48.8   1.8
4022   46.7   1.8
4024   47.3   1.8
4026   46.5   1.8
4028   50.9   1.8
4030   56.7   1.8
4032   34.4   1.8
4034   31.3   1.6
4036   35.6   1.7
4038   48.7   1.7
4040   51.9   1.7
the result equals 1.92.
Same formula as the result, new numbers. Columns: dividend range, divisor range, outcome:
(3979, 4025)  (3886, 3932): 1.88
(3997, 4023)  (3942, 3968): 1.97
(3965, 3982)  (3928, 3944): 1.75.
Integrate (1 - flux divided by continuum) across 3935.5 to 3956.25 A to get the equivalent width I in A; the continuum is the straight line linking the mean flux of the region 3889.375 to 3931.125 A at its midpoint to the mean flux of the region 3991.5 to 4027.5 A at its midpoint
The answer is 6.7 A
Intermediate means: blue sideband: 25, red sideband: 44.5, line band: 21.9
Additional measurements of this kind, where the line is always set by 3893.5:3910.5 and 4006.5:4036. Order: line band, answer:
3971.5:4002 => 1.86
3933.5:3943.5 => 5.87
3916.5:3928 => 2.08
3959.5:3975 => 8.83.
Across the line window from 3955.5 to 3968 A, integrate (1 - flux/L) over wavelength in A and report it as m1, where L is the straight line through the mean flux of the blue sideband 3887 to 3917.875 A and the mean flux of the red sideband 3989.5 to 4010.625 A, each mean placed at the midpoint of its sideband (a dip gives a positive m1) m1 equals 5.3 A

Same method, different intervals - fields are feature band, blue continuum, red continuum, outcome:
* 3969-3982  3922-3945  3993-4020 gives 3.4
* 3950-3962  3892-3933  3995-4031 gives 1.8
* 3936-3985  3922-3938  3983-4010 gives 5.7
